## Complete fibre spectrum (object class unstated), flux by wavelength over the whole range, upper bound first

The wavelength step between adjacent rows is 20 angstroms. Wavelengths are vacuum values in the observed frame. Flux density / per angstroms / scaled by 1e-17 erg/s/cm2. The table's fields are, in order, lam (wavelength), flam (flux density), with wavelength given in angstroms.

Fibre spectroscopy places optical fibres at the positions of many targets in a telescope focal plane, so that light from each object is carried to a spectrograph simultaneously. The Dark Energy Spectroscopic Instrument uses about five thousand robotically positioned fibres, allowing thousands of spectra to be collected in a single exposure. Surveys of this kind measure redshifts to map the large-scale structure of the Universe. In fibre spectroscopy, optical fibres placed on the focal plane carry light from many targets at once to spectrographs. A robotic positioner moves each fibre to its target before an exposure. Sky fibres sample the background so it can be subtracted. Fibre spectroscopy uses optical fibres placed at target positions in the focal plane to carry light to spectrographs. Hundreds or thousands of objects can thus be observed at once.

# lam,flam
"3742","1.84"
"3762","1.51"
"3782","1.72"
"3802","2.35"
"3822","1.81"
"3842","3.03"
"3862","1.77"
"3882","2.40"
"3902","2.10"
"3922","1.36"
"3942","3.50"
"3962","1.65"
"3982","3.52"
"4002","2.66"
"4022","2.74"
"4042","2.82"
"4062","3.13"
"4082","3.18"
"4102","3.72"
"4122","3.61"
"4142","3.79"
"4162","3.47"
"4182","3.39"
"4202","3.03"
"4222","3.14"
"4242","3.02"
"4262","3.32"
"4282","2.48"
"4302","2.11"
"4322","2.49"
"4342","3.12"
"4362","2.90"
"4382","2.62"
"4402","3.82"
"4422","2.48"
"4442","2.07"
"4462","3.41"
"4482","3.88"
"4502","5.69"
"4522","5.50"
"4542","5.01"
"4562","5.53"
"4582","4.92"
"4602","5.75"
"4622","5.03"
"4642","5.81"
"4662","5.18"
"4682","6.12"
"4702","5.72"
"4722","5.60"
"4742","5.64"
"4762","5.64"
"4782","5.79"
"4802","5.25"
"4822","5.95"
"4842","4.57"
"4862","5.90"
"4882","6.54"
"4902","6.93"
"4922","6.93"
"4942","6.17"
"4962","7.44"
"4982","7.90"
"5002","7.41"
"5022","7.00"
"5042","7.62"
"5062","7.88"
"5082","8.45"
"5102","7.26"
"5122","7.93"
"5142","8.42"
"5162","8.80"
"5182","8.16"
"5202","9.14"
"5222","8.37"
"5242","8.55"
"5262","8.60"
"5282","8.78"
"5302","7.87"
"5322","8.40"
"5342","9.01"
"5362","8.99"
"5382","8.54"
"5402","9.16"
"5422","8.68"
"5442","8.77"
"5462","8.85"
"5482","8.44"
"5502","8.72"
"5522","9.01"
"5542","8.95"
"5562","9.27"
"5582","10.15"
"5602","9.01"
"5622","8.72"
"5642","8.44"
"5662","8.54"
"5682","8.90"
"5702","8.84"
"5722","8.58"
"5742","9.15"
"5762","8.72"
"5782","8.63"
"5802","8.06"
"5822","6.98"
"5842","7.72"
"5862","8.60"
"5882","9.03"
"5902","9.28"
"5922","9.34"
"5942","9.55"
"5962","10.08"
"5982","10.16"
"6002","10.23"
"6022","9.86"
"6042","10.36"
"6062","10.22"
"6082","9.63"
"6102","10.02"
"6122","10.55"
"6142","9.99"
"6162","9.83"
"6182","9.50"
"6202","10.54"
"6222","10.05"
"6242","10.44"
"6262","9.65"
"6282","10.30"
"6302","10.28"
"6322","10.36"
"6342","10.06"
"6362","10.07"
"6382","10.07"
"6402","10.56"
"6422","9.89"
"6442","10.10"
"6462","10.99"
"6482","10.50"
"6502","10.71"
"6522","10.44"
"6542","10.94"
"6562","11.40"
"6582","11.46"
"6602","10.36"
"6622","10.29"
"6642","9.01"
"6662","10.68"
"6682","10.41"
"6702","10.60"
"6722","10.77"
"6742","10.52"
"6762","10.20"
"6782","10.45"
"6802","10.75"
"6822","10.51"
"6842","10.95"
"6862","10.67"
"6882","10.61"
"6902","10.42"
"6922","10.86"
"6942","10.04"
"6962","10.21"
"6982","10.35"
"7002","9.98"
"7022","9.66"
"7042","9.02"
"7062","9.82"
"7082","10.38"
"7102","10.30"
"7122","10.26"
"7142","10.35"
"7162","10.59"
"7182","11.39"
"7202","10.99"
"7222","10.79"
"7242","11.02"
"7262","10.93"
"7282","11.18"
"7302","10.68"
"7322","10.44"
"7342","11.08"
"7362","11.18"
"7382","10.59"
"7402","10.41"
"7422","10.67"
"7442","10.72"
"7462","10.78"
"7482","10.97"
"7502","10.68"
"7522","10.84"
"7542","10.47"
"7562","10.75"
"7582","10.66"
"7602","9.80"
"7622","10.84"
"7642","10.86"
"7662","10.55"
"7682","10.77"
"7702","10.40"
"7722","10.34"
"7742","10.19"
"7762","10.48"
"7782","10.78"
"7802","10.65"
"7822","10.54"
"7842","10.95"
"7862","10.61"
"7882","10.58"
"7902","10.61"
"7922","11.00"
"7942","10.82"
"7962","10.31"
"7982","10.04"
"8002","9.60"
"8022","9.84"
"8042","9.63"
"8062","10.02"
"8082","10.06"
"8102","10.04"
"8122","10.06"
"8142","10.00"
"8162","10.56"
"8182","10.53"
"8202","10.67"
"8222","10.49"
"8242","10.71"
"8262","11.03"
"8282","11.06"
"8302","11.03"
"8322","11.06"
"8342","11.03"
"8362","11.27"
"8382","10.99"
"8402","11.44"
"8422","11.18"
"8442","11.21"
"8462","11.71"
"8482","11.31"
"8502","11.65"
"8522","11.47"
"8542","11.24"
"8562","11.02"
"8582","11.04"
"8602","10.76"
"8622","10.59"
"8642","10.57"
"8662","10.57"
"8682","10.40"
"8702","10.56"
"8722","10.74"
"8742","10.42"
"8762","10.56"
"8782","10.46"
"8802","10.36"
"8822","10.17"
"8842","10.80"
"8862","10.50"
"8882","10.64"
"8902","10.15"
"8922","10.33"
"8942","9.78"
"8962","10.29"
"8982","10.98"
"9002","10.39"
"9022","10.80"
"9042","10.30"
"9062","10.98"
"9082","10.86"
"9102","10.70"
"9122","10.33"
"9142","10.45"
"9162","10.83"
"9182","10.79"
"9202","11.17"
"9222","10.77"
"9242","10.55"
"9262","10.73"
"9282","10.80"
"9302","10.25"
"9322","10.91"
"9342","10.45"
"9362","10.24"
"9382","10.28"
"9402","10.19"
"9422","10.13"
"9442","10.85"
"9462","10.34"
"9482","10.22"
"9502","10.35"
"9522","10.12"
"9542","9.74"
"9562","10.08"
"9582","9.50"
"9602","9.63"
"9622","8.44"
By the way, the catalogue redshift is 0.126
